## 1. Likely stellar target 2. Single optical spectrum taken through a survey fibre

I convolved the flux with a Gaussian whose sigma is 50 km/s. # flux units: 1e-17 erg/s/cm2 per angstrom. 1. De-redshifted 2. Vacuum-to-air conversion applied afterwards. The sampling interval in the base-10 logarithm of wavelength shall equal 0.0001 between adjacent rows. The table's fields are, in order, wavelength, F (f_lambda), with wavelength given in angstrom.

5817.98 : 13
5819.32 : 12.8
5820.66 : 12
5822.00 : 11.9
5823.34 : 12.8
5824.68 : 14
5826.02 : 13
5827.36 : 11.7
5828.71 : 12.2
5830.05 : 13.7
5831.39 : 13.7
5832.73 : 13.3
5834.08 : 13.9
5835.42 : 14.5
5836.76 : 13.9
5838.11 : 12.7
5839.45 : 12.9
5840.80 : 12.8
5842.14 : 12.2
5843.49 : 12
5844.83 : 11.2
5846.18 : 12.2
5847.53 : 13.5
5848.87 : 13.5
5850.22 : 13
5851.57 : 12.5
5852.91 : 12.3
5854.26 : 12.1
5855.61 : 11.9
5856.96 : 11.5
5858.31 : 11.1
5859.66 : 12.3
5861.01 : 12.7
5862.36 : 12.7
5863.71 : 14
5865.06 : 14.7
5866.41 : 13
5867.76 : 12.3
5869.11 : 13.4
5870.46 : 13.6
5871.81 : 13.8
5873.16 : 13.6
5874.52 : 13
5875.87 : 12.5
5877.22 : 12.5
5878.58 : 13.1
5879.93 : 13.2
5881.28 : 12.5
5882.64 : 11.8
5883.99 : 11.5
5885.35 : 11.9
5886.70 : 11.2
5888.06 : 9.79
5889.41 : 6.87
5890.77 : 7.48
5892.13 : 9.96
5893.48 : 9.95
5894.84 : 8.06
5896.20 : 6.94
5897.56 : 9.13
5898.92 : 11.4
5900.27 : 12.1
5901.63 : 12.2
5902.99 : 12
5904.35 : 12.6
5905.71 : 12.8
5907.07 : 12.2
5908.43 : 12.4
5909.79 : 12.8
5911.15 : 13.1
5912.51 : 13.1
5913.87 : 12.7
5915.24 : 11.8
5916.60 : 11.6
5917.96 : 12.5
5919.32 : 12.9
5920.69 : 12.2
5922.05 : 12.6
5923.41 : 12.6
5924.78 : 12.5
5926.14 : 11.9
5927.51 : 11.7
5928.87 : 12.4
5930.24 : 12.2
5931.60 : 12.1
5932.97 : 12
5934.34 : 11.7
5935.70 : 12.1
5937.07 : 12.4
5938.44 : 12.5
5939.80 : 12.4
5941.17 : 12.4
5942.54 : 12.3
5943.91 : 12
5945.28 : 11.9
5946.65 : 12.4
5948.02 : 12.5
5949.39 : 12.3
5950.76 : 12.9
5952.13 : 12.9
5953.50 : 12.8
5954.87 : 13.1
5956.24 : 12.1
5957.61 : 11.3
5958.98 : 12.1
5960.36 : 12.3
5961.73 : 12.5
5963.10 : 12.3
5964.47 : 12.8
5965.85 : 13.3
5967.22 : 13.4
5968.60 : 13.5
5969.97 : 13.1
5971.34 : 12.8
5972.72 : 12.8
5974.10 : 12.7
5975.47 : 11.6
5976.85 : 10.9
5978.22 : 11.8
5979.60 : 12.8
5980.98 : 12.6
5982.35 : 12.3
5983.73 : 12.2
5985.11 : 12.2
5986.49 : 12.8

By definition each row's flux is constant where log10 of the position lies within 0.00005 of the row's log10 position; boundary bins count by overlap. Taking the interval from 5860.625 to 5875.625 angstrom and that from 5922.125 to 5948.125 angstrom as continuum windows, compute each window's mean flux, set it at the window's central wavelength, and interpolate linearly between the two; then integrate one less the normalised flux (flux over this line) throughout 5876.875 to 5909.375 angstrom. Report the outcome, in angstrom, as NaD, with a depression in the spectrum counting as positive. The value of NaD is 4.9 angstrom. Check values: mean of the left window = 13.3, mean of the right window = 12.2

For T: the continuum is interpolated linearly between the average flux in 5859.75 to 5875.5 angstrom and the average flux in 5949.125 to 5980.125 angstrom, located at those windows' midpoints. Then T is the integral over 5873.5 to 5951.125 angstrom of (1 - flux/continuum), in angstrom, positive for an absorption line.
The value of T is 6.9 angstrom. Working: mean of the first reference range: 13.3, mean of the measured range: 11.8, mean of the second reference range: 12.5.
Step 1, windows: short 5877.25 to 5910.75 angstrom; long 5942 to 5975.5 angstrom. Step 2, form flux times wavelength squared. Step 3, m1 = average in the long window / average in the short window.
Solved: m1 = 1.2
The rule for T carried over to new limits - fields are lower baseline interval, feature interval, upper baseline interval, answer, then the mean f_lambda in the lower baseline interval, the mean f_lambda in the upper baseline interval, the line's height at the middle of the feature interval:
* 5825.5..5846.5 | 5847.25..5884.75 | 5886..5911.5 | -3.05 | 12.9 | 10.7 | 11.8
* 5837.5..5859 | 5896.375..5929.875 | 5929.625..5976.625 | 0.71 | 12.3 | 12.4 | 12.4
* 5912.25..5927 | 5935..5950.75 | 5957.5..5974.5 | 0.29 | 12.4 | 12.7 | 12.5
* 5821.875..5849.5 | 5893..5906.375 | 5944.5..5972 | 2.14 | 13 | 12.6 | 12.8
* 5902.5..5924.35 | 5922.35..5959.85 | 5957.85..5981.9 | 0.68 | 12.5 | 12.5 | 12.5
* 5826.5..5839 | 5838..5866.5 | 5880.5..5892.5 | -0.87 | 13.3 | 10.4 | 12.2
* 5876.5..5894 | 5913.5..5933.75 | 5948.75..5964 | -0.87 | 10.9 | 12.4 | 11.7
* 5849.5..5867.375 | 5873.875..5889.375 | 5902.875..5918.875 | 0.84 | 12.6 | 12.5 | 12.5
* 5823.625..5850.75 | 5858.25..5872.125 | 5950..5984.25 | -0.25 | 13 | 12.5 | 12.9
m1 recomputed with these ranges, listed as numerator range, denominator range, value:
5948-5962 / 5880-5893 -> 1.22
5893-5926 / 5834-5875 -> 0.93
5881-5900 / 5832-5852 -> 0.78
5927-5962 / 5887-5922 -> 1.11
